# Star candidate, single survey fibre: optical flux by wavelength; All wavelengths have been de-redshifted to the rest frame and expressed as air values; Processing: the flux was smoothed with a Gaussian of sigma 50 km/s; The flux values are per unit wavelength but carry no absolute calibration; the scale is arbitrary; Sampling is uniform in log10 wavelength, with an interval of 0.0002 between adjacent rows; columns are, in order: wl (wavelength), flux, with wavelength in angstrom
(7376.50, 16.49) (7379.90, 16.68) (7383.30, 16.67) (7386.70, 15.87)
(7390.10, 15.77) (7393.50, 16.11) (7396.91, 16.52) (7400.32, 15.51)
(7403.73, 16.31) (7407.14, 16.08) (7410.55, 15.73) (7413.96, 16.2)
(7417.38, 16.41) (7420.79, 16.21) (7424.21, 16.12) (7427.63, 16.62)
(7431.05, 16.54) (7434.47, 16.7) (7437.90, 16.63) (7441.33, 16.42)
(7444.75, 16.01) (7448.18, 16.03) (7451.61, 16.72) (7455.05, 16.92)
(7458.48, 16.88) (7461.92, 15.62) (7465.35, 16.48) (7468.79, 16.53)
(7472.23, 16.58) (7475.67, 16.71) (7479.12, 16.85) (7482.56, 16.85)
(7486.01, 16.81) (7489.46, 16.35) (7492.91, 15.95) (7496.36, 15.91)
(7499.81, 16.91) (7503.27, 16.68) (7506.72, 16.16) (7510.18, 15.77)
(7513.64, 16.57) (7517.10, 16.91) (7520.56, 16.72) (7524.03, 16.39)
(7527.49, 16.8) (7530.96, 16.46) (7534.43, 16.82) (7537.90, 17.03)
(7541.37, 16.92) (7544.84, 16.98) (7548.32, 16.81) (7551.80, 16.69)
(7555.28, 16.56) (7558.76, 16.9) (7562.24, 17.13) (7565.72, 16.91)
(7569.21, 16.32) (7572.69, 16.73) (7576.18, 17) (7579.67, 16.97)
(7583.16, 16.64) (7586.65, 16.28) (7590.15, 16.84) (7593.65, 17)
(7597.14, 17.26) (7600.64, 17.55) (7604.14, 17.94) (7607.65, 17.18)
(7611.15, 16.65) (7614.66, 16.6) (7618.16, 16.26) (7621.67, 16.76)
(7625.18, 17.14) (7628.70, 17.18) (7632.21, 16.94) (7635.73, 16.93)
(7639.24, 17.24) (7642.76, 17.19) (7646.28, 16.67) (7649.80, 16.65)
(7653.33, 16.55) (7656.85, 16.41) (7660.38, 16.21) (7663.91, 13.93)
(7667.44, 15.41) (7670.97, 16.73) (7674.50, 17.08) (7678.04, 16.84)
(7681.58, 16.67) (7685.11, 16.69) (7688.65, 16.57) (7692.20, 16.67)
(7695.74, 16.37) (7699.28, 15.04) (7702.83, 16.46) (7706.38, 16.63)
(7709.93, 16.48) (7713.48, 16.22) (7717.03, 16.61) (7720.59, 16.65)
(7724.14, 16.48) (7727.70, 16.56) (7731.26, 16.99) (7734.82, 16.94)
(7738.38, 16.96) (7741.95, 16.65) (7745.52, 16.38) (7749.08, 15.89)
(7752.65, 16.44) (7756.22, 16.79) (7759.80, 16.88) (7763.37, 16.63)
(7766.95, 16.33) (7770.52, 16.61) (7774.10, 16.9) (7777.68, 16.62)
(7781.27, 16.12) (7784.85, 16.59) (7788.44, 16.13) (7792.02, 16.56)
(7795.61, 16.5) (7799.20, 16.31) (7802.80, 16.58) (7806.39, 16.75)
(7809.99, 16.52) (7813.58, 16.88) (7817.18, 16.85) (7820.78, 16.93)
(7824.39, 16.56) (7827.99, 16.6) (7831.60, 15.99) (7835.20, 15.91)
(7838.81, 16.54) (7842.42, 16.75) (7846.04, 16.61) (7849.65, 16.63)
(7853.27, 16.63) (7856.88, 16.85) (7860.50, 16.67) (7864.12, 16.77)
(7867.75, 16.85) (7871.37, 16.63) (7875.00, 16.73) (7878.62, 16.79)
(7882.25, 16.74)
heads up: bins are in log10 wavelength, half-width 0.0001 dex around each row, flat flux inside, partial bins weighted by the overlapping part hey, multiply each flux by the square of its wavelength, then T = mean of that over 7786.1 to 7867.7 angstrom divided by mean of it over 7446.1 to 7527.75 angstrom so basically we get 1.1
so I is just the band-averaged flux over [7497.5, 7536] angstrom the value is 16.6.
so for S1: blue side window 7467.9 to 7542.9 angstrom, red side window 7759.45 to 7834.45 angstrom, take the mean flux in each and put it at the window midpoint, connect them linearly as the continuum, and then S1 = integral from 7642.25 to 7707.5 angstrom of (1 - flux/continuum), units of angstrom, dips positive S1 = 0.9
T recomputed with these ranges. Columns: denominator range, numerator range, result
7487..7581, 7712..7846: 1.06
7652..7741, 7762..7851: 1.04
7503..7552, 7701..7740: 1.05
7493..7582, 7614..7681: 1.02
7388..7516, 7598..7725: 1.07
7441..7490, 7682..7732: 1.06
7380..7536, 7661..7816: 1.08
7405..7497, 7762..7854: 1.11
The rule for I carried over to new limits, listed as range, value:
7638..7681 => 16.4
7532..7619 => 16.9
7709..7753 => 16.6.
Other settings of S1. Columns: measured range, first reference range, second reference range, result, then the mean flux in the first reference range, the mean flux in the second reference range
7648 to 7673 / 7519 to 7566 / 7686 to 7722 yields 0.7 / 16.8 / 16.4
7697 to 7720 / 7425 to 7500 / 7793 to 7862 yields 0.4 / 16.5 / 16.6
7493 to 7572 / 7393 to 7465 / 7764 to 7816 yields -1.3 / 16.3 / 16.5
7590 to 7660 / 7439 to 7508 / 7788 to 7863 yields -1.8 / 16.5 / 16.6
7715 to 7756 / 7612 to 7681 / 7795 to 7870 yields 0.0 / 16.6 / 16.6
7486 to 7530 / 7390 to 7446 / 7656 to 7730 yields -0.5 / 16.2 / 16.3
